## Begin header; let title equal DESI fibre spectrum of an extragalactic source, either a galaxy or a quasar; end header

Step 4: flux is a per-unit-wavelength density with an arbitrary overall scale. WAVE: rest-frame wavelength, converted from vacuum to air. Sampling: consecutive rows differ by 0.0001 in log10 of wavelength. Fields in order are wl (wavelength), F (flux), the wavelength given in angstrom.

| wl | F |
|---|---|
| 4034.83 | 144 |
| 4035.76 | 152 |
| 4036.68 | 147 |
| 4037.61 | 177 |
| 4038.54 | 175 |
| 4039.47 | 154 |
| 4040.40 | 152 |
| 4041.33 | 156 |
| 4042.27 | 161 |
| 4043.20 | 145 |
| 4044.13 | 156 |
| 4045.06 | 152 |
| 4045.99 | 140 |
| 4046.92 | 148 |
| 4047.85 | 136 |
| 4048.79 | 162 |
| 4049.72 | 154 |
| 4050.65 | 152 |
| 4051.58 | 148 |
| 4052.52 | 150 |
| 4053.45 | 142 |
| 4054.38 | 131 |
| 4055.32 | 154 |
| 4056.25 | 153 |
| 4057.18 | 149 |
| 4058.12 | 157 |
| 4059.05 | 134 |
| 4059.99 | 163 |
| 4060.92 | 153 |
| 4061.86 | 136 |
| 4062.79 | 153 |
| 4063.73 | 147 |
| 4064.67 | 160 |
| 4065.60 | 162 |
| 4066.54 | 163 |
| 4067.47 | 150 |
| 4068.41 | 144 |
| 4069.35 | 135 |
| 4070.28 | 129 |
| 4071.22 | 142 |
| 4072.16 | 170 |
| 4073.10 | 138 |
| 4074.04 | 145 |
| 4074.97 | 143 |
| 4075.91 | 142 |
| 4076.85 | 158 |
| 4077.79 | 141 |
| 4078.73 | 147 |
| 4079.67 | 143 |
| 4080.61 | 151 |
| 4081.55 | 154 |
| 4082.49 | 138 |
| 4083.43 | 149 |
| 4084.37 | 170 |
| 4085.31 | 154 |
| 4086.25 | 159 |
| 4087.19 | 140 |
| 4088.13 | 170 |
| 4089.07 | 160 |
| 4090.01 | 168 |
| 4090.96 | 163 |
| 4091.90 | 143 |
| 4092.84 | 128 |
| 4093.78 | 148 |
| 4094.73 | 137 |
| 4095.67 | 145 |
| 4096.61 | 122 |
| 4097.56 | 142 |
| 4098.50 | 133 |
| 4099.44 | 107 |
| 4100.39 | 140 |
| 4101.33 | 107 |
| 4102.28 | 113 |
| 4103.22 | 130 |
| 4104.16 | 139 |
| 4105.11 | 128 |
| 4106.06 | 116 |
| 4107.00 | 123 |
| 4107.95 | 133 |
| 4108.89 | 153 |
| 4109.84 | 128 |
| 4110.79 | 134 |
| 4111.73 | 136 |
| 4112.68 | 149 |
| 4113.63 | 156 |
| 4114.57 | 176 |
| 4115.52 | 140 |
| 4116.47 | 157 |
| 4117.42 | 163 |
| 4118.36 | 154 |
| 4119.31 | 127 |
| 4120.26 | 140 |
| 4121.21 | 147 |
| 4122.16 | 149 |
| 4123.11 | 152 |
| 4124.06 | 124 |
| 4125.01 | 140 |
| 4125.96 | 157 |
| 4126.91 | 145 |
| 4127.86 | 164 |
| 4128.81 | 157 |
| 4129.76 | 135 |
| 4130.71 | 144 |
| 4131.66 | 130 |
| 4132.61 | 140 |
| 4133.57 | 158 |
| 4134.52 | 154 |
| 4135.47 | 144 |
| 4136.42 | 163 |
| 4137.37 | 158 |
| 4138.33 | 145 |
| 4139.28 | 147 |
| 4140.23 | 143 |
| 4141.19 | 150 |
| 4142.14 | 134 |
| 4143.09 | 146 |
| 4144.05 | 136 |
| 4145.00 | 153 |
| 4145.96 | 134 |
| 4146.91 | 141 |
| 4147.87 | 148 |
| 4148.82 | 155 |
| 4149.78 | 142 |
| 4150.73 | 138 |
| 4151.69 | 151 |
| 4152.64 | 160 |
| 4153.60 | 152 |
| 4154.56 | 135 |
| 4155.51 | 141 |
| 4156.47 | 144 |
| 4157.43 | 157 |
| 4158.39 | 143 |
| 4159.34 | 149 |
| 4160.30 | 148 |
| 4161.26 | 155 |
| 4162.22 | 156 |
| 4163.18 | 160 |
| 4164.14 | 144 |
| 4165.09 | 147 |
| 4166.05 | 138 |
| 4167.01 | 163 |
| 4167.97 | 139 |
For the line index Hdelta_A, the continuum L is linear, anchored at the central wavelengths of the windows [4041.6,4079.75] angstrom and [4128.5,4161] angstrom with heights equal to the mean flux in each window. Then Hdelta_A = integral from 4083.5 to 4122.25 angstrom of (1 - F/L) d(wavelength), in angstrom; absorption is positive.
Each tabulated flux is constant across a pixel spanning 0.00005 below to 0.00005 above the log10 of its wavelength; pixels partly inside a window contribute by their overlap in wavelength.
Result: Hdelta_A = 1.4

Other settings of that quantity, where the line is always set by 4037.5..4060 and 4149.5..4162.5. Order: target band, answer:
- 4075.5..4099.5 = 0.5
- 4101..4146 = 1.8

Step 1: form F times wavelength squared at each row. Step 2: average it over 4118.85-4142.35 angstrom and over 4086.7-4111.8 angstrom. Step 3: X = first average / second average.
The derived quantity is 1.1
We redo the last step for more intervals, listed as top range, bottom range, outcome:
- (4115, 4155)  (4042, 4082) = 1.02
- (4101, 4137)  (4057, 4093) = 0.97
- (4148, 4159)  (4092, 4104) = 1.16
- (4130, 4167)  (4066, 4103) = 1.05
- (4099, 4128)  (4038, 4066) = 0.95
